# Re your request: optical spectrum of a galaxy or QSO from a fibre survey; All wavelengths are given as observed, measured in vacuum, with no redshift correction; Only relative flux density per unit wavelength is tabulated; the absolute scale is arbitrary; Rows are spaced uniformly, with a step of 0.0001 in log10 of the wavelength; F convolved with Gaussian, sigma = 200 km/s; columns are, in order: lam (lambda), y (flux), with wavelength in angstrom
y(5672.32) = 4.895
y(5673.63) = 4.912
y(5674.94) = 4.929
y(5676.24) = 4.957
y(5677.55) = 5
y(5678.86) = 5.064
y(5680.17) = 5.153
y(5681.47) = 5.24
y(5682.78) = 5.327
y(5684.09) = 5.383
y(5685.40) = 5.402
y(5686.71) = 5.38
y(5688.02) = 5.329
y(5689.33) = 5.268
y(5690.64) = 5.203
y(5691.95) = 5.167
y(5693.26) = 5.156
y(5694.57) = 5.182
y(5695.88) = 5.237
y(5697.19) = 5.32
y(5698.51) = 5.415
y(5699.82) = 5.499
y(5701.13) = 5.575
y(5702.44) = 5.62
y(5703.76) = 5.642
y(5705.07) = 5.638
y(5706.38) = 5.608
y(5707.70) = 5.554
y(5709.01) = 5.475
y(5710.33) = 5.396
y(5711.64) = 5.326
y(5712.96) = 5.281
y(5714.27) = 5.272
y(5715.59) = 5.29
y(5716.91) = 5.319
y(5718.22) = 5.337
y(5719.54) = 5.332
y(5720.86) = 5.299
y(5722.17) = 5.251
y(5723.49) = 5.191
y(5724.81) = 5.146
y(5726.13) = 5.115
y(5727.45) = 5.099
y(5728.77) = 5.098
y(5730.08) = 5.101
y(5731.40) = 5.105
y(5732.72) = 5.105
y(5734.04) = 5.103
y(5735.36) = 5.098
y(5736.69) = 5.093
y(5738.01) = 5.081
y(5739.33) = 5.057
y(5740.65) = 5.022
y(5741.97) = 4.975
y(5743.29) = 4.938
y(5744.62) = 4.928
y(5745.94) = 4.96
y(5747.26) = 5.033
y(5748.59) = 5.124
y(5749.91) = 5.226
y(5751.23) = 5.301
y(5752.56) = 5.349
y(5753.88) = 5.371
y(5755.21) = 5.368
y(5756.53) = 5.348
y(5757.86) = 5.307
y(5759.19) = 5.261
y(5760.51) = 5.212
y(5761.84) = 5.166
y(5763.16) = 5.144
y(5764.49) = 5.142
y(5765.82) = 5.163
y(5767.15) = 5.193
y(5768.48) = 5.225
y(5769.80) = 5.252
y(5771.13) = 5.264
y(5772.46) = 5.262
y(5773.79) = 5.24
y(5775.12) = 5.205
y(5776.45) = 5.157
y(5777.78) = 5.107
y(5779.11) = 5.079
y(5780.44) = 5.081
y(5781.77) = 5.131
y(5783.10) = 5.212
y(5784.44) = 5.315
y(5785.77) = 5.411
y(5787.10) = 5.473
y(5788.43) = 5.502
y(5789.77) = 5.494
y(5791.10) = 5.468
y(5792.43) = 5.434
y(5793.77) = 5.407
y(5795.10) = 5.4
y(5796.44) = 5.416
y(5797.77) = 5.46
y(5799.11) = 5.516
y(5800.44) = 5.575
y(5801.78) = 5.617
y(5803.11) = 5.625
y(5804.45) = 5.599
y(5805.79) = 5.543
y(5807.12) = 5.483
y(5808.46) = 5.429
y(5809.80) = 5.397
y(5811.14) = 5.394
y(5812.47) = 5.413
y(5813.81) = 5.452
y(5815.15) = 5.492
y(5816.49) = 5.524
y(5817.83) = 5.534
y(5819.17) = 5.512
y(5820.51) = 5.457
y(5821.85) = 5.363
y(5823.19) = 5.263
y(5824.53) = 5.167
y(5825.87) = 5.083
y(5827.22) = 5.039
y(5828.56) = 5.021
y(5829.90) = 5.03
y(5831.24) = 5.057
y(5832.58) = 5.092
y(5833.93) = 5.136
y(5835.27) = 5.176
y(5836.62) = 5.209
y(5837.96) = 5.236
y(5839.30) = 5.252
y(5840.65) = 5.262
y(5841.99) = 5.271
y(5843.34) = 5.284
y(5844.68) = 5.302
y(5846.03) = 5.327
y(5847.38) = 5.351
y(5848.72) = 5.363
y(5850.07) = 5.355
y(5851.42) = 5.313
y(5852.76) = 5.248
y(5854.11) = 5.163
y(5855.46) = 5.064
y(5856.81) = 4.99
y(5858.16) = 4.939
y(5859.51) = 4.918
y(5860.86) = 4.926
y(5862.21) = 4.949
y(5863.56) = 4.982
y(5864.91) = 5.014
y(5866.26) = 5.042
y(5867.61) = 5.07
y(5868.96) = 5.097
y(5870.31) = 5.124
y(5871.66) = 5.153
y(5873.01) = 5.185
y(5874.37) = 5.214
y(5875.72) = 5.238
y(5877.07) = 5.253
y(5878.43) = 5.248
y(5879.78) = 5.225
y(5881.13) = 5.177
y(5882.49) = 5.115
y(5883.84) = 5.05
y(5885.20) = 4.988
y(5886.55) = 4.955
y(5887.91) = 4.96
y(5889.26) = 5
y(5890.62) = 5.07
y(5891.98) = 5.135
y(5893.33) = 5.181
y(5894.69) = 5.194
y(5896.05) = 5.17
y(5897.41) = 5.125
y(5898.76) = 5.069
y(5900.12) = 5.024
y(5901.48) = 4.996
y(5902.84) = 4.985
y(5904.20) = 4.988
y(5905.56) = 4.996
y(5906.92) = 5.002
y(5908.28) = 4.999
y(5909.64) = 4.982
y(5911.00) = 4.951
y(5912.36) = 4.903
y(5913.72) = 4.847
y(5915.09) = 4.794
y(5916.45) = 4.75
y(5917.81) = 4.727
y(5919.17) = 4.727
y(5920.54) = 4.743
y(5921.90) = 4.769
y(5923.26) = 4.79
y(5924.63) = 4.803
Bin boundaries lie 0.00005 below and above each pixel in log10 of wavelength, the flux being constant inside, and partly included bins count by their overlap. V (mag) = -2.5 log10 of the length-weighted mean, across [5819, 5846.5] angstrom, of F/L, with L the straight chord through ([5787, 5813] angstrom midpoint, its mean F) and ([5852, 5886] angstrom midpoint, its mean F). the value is 0.02 mag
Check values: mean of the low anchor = 5.48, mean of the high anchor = 5.1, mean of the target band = 5.21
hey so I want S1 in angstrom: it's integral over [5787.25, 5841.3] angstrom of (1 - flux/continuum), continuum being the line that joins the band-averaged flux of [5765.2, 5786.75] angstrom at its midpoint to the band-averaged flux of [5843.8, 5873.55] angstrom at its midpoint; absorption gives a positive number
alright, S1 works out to -2.0 angstrom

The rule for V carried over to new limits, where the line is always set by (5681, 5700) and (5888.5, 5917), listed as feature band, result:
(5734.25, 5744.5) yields 0.04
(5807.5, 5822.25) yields -0.07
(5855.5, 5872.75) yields 0.01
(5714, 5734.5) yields 0.01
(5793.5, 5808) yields -0.08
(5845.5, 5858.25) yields -0.03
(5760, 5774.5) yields 0.00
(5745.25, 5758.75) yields -0.01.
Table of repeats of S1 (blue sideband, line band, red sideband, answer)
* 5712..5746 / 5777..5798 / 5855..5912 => -0.9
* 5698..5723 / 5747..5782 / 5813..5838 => 0.9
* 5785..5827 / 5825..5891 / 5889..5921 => 0.8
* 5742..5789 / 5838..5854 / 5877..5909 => -0.5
